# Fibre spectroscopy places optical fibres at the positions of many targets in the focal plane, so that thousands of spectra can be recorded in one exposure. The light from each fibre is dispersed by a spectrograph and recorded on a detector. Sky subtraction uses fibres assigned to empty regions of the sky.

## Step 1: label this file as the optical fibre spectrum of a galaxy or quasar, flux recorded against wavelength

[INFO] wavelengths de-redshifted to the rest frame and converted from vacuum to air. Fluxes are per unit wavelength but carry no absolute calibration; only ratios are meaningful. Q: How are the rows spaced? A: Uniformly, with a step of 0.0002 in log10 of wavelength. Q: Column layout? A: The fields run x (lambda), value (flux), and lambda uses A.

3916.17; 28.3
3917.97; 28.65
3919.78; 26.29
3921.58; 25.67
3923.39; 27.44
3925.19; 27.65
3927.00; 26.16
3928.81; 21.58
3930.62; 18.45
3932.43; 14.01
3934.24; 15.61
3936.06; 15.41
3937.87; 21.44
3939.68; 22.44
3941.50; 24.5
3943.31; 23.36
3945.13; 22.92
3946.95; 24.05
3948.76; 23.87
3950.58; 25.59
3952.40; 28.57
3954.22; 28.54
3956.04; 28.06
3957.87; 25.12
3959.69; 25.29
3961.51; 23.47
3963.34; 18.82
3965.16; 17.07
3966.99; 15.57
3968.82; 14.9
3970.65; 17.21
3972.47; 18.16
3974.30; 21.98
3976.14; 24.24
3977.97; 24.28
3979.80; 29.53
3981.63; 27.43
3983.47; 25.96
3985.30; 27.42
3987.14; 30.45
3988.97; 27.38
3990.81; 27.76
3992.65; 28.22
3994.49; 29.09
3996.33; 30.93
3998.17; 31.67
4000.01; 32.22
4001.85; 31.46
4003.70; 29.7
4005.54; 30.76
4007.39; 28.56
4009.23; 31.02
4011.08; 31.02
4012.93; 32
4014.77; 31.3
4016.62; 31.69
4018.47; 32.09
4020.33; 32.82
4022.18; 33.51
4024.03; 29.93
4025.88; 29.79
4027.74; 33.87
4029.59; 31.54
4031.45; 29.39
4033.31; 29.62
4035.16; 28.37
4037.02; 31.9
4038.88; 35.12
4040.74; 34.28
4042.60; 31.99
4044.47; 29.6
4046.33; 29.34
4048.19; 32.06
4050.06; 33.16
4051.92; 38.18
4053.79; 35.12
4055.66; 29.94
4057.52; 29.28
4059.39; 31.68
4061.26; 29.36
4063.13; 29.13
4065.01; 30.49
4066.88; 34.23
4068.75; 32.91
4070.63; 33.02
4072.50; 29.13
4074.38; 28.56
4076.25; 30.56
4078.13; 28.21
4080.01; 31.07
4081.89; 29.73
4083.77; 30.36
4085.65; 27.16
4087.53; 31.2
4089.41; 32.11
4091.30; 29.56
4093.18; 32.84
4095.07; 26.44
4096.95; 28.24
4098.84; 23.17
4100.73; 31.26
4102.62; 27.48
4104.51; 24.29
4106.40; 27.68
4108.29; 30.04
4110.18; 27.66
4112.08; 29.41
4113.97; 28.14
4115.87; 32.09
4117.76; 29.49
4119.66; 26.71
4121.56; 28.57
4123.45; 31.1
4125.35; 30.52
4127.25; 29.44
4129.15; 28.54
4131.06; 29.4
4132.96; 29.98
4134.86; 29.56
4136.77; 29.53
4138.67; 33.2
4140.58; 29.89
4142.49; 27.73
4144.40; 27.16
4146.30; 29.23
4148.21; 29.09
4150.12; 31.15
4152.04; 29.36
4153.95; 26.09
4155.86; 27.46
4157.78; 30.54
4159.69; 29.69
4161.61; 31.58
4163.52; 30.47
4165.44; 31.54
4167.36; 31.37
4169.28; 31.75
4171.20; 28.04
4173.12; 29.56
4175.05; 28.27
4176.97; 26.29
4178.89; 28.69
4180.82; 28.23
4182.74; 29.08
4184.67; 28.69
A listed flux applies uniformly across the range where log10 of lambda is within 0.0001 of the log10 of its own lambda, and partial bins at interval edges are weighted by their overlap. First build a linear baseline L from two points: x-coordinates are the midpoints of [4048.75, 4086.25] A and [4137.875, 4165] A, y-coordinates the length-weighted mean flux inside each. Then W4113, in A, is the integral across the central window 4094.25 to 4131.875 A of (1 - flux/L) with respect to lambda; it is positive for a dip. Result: 2.2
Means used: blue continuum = 31.1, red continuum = 29.5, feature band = 28.5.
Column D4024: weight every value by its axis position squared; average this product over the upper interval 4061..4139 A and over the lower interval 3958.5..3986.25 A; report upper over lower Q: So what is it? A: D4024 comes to 1.4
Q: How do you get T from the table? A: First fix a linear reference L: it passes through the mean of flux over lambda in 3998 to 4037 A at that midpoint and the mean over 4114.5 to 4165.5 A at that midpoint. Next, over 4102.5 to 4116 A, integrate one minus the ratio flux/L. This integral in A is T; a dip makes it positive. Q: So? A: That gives 0.8 A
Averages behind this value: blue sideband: 31.1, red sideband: 29.6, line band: 28.2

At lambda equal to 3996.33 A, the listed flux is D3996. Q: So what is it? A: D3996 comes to 30.93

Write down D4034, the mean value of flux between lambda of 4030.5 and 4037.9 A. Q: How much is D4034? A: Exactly 29.8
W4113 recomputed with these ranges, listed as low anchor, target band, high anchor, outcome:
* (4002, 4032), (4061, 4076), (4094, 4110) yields -1.05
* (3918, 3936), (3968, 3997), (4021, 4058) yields 2.02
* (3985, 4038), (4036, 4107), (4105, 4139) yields -1.40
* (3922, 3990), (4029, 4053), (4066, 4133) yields -4.51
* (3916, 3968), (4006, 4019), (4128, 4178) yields -2.98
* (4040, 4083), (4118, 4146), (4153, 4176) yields 0.77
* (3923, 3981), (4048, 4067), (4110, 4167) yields -4.01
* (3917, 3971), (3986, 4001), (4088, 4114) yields -3.18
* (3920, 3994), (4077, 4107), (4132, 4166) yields -1.14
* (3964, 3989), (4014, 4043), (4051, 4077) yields -3.86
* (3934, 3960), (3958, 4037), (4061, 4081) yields -2.62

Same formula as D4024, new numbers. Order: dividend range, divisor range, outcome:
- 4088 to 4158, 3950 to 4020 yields 1.16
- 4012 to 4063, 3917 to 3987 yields 1.43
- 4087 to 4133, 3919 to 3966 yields 1.36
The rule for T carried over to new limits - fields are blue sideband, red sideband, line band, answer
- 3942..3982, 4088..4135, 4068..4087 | -1.69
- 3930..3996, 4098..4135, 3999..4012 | -3.07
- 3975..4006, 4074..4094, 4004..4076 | -4.87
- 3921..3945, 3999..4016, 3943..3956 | -0.92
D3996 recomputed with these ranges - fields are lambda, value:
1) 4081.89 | 29.73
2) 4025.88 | 29.79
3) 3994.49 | 29.09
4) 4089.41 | 32.11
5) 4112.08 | 29.41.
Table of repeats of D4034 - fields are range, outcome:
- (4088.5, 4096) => 30.2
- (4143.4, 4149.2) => 28.5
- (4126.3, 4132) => 29.1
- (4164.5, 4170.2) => 31.5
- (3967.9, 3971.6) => 16.1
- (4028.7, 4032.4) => 30.4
